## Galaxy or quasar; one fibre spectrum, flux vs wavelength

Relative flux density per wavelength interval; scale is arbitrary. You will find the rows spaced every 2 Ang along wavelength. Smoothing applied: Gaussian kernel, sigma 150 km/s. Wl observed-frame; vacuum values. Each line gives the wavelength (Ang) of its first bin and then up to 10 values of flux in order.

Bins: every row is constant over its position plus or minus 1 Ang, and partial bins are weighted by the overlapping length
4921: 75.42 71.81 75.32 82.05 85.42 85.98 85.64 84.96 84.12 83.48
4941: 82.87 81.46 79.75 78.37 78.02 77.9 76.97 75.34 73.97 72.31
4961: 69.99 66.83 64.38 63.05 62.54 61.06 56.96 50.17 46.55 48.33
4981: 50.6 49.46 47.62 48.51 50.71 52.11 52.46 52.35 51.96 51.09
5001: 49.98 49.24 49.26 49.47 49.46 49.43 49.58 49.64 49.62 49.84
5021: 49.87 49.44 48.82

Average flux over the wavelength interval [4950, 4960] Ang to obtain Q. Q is 75.3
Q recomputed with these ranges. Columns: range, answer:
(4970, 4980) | 52.6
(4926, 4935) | 84.8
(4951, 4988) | 60.7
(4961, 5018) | 52.9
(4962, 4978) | 58.9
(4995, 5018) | 50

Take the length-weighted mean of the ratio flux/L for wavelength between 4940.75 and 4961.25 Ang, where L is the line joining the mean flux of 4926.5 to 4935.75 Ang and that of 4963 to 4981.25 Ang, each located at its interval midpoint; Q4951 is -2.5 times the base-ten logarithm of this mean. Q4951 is -0.08 mag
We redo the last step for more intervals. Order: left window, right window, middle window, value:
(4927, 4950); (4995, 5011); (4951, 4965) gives 0.008 mag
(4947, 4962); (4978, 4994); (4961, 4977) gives 0.058 mag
